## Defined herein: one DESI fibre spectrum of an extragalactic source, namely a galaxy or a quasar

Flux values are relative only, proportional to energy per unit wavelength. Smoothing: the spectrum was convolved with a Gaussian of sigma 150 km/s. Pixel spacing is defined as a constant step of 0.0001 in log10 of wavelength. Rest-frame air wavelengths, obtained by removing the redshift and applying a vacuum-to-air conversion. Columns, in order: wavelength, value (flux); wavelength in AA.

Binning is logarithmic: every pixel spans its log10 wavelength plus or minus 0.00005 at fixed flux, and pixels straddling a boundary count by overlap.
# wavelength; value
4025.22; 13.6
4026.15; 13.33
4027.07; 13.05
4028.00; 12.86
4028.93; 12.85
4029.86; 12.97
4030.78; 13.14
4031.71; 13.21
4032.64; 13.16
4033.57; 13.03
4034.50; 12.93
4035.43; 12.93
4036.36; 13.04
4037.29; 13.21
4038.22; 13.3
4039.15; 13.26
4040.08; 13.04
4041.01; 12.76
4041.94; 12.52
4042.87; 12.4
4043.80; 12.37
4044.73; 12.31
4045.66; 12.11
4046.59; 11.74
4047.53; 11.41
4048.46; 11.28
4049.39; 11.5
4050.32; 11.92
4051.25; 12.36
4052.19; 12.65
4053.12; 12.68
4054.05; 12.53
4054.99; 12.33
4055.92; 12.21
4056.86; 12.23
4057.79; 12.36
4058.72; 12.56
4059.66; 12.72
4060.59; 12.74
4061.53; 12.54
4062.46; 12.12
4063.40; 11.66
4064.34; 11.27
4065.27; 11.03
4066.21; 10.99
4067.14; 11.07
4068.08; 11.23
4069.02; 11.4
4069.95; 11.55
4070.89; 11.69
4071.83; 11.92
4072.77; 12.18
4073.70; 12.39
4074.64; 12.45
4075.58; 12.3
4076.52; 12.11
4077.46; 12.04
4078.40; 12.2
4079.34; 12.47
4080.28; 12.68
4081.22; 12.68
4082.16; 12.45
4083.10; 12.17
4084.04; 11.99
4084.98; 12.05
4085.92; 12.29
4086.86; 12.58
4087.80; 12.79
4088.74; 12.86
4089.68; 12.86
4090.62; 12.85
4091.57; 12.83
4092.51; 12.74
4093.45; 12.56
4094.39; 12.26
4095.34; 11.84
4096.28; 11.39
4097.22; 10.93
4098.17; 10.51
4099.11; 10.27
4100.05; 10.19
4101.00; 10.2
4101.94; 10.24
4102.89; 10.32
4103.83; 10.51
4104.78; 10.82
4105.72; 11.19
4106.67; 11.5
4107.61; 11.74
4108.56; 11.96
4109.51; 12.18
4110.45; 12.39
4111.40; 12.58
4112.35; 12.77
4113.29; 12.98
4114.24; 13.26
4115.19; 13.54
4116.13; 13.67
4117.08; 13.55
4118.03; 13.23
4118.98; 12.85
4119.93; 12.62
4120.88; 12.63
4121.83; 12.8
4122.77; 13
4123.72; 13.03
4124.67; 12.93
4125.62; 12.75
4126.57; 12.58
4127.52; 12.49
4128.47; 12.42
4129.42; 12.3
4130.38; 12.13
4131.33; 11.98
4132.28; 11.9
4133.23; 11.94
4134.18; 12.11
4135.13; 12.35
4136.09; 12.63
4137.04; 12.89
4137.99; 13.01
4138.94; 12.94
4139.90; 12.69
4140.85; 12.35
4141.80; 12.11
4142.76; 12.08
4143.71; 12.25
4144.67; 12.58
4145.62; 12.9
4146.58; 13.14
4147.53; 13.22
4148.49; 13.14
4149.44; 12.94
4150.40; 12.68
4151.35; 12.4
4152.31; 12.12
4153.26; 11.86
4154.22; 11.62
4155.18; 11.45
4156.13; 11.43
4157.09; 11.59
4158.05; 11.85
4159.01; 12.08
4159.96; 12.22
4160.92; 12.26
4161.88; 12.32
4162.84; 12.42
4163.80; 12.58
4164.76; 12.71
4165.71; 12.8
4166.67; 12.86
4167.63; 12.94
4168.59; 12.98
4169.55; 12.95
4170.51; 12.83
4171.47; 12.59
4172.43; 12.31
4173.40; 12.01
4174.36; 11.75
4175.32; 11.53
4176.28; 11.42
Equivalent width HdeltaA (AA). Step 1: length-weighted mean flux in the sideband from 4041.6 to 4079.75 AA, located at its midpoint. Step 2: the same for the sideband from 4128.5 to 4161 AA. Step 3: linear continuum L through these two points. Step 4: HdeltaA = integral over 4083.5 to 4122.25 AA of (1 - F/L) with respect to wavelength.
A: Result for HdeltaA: 0.3 AA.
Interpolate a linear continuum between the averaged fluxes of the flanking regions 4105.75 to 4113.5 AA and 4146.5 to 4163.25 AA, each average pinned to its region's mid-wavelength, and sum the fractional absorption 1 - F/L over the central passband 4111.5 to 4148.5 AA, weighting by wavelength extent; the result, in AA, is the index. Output -1.5 AA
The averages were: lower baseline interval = 12.2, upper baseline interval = 12.2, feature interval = 12.7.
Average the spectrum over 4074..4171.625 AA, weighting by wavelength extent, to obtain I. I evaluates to 12.3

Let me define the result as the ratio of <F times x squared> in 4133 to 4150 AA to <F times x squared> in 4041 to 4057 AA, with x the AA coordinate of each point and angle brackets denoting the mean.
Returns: 1.1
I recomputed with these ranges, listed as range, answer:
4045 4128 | 12.1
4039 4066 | 12.2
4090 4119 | 11.9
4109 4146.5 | 12.7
